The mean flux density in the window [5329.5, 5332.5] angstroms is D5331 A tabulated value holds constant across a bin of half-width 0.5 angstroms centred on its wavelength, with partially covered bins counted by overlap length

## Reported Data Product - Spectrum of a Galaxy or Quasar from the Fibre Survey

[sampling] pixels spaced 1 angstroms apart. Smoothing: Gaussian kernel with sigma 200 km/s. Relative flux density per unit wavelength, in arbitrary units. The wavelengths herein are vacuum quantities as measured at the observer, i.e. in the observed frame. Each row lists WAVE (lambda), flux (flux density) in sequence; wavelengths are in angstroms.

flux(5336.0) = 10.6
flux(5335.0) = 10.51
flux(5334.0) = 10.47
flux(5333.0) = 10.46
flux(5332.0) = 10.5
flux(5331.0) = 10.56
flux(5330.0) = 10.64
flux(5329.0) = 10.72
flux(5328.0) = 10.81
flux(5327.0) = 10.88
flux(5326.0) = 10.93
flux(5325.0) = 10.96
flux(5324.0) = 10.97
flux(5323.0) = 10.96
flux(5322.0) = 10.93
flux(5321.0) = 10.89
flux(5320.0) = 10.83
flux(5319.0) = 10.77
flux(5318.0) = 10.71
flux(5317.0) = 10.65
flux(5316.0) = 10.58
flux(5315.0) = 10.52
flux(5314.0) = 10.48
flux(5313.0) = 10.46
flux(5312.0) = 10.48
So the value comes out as 10.6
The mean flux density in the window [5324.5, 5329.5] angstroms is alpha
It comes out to 10.9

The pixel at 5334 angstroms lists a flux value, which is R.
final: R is 10.47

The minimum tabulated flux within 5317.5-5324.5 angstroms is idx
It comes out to 10.71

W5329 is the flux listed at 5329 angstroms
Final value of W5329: 10.72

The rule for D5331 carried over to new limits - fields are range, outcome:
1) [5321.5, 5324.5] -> 11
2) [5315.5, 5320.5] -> 10.7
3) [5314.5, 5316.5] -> 10.6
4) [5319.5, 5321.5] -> 10.9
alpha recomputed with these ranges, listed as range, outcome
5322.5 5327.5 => 10.9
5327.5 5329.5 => 10.8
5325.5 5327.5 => 10.9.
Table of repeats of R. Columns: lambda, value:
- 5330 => 10.64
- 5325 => 10.96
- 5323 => 10.96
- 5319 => 10.77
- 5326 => 10.93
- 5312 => 10.48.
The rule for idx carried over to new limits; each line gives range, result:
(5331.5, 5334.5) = 10.46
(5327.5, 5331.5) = 10.56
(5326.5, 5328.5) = 10.81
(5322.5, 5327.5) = 10.88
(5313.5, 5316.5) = 10.48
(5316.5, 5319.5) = 10.65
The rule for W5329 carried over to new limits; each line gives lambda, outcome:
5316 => 10.58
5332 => 10.5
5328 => 10.81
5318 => 10.71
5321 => 10.89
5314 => 10.48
